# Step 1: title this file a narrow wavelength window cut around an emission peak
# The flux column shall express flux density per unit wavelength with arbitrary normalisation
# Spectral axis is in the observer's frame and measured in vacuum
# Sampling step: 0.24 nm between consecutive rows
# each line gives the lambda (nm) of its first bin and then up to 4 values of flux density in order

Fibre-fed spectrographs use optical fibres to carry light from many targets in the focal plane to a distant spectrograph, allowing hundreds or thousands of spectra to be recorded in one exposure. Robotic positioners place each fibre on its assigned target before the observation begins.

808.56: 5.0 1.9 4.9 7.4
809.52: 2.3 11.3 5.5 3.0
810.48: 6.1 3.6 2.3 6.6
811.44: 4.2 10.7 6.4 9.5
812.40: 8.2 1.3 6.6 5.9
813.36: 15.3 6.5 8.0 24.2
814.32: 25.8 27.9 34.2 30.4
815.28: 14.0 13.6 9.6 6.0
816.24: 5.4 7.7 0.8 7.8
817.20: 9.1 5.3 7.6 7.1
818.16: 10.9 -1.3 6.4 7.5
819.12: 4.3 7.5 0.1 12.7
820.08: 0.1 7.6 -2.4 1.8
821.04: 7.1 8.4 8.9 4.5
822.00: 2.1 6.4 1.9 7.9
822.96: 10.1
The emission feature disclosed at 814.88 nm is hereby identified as [O II]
